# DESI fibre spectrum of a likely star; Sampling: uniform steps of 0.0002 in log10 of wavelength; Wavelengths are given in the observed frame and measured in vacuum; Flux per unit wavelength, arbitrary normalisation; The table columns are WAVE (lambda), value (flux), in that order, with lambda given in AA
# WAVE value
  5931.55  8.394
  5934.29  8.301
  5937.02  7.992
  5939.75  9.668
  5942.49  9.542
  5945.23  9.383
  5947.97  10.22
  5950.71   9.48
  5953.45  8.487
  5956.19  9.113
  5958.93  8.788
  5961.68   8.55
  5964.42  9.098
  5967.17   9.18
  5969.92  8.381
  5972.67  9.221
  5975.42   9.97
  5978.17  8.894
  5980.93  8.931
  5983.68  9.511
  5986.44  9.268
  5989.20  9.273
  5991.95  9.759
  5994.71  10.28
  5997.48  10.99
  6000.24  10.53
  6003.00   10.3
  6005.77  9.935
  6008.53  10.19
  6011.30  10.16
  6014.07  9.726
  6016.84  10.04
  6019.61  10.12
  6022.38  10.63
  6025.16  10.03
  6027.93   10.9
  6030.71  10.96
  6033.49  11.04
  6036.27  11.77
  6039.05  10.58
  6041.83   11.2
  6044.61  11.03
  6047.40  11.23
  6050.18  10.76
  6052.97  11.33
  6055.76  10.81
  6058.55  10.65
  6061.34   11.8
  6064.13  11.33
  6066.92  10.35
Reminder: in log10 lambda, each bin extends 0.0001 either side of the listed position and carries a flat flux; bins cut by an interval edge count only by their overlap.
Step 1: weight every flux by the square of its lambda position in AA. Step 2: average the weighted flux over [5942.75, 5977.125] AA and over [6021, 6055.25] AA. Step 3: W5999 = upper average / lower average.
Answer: 1.23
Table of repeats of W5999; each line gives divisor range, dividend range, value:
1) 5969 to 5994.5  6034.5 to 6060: 1.21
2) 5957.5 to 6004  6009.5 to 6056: 1.15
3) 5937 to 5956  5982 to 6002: 1.08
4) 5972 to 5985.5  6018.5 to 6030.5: 1.14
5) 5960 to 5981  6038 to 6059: 1.25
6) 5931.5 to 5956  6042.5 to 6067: 1.26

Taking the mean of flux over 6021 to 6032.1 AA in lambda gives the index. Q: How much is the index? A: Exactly 10.6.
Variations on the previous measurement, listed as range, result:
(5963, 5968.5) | 9.14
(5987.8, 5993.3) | 9.52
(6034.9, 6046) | 11.1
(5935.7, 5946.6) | 9.15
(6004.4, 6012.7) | 10.1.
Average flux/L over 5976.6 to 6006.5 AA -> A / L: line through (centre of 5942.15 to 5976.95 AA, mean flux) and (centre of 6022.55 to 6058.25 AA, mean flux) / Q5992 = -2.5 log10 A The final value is 0.01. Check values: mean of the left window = 9.17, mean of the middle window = 9.79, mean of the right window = 10.9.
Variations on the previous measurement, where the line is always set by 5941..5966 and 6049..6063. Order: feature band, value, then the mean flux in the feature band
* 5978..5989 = 0.064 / 9.19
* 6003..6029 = 0.016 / 10.2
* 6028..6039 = -0.046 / 11.1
